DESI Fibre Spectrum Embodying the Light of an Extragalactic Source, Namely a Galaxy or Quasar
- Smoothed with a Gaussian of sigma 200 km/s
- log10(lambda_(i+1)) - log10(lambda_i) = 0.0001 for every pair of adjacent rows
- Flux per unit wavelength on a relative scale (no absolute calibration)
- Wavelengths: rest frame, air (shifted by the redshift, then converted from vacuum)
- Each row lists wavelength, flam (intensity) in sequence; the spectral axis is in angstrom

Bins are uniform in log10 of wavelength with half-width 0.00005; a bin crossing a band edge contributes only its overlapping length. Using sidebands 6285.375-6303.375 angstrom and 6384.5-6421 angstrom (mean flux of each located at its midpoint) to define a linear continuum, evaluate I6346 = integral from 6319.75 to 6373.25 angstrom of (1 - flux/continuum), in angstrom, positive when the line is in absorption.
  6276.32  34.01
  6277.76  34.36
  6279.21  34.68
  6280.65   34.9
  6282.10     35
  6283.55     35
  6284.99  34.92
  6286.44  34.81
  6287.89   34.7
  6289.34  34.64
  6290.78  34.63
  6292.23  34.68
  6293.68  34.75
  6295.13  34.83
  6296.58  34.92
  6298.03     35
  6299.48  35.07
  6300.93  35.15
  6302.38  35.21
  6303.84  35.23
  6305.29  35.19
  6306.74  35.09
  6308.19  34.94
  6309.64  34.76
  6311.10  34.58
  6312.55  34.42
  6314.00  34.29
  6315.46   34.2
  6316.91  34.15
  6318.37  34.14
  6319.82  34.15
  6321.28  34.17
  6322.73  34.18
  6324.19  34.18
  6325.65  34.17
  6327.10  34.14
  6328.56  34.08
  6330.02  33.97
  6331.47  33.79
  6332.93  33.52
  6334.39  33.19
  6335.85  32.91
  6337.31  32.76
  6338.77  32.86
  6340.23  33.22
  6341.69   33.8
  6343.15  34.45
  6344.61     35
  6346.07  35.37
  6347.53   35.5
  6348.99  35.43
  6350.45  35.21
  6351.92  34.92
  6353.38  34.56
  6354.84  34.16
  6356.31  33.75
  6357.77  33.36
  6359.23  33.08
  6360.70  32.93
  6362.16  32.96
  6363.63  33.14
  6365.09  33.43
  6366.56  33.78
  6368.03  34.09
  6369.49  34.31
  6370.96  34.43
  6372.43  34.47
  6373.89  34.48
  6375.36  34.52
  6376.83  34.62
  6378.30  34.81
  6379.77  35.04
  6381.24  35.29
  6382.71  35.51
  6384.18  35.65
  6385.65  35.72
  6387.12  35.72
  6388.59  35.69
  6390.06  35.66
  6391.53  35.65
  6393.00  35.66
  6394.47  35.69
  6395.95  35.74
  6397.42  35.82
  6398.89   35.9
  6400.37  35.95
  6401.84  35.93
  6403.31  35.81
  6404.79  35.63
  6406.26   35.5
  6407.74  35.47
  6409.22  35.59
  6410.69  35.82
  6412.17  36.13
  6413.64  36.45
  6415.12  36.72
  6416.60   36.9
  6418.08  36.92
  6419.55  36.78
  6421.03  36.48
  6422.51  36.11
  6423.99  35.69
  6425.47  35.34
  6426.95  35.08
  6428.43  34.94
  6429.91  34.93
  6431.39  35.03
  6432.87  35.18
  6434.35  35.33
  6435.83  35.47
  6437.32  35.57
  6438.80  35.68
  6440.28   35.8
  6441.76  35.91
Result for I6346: 2.1 angstrom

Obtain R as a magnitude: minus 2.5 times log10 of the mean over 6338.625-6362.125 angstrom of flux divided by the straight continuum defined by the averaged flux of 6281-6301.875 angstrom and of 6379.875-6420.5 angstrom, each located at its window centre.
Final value 0.04 mag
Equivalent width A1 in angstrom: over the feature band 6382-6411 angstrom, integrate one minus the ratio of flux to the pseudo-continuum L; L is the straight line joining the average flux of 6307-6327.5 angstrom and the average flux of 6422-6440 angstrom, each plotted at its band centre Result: -0.5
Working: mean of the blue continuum 34.3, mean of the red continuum 35.4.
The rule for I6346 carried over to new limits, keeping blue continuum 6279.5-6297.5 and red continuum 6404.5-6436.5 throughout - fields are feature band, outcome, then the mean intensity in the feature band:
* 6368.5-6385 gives 0.3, 34.8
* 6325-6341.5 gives 0.8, 33.5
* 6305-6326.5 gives 0.4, 34.4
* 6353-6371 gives 0.9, 33.6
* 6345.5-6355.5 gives 0.1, 35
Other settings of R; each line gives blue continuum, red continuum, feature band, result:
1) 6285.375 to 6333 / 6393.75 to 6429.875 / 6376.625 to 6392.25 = 0.00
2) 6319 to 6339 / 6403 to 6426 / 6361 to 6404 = 0.01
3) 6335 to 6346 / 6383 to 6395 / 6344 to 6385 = 0.01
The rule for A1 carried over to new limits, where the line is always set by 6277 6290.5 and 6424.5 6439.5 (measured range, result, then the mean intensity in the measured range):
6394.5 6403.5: -0.18 angstrom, 35.8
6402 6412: -0.14 angstrom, 35.7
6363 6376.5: 0.37 angstrom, 34.1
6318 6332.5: 0.35 angstrom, 34.1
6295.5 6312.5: -0.06 angstrom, 35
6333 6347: 0.49 angstrom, 33.7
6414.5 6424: -0.37 angstrom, 36.6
